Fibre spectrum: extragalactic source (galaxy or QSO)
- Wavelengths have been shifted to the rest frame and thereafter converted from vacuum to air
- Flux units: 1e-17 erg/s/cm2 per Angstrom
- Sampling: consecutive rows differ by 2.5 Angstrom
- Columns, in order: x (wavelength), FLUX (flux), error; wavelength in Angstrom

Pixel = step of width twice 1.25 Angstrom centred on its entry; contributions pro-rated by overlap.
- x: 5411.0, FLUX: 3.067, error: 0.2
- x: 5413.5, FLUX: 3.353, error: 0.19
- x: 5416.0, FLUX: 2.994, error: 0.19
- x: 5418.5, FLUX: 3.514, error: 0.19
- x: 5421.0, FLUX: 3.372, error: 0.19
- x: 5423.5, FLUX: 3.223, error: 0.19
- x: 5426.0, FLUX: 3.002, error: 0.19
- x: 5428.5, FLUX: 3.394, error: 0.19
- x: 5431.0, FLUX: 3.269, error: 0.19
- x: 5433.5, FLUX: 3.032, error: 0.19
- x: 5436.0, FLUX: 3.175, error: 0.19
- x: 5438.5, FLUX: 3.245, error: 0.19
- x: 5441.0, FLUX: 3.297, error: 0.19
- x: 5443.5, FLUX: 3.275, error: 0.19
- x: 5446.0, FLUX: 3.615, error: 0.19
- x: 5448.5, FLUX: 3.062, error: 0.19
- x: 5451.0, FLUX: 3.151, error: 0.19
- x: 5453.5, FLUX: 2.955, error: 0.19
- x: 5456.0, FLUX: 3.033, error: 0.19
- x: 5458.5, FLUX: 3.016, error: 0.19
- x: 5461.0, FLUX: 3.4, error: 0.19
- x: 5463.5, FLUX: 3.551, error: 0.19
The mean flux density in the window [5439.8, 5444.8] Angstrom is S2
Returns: 3.29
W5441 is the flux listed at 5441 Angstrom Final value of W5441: 3.297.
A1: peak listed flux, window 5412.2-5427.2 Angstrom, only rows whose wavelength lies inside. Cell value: 3.514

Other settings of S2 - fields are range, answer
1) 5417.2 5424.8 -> 3.36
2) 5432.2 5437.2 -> 3.1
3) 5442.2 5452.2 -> 3.28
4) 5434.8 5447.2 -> 3.32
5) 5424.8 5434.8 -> 3.18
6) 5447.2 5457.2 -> 3.05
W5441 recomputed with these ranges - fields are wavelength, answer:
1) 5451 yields 3.151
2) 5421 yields 3.372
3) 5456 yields 3.033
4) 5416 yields 2.994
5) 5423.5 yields 3.223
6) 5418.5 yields 3.514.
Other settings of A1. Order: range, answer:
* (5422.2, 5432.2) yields 3.394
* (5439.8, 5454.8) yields 3.615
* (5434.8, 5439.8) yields 3.245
